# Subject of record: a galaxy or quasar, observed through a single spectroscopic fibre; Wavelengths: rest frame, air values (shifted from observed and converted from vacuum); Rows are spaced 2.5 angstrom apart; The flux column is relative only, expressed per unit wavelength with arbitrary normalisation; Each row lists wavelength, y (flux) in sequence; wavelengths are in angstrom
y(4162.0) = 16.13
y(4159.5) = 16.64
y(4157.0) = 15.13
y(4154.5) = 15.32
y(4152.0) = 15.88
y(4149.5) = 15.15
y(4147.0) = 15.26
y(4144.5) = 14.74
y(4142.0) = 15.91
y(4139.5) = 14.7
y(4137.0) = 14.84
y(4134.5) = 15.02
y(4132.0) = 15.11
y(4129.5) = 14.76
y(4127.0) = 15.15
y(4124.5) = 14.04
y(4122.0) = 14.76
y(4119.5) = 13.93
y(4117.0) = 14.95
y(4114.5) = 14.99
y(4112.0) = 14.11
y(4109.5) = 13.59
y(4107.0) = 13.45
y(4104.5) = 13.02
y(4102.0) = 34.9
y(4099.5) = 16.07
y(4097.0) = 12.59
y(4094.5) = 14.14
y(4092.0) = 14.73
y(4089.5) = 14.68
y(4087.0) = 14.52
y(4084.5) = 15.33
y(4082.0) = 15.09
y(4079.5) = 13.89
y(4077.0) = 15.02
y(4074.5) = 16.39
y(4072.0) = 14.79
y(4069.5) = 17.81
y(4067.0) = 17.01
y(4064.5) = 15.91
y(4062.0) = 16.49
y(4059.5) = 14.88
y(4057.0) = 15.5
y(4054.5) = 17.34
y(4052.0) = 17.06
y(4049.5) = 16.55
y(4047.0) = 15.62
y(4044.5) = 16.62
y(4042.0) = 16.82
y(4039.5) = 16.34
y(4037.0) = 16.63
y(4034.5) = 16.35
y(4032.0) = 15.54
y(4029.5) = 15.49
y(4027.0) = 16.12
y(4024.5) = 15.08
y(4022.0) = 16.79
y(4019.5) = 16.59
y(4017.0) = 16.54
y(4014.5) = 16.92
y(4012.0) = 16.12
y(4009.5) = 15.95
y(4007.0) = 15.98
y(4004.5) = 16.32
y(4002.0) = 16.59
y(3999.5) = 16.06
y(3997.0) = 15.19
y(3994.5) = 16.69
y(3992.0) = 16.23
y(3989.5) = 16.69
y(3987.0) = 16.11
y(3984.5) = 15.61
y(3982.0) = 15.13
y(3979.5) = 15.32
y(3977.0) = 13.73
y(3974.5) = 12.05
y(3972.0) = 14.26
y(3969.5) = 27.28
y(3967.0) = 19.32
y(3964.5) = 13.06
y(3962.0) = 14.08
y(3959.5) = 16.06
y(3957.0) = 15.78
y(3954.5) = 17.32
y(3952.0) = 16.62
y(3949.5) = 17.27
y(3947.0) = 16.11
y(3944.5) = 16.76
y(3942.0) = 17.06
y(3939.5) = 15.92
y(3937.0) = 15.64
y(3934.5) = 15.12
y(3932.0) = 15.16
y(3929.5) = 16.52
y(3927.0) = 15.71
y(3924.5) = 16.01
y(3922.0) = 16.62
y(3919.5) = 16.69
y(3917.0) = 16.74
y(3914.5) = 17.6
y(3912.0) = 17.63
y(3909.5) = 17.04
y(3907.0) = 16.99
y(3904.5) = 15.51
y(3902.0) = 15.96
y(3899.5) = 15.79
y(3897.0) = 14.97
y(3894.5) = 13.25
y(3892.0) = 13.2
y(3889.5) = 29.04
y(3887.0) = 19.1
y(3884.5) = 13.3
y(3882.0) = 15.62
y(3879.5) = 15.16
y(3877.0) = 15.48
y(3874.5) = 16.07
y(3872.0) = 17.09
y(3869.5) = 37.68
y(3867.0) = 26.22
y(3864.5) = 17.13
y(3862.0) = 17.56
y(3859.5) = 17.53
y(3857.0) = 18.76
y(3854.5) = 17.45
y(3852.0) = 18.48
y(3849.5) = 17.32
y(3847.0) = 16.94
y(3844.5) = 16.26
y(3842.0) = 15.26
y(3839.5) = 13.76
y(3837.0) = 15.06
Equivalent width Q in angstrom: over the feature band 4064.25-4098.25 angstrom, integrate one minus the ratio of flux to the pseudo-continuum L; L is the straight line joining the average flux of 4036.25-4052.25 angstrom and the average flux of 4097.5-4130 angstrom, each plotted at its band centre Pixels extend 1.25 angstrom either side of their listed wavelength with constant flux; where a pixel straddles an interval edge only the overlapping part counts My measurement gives 2.3 angstrom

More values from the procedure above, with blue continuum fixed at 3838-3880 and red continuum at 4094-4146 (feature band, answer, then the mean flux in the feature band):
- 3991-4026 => 1.2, 16.2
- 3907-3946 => 2.9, 16.4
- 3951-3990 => 2.5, 16.1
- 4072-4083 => 0.6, 15.1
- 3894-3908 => 2.0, 15.5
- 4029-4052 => 0.2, 16.3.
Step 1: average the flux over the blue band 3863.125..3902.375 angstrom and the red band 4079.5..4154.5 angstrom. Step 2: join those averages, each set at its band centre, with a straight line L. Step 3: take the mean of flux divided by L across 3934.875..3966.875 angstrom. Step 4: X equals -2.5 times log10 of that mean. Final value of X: 0.10 mag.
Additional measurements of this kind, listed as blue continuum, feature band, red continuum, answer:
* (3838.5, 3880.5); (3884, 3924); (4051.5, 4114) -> 0.070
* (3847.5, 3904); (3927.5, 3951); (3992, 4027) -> 0.072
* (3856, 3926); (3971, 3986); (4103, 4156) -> 0.163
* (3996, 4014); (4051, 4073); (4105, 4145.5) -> -0.065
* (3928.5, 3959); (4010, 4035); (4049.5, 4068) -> 0.011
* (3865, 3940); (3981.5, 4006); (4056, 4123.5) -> 0.032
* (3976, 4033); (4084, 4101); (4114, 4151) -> 0.027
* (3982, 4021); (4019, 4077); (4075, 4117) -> -0.020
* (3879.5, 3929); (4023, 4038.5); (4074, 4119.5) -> 0.003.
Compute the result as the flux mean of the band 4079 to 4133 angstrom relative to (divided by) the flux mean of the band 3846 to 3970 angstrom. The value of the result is 0.9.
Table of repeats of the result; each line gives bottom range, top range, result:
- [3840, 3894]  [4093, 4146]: 0.84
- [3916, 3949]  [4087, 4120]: 0.98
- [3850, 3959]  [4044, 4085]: 0.92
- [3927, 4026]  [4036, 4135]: 0.97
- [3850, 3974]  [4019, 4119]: 0.92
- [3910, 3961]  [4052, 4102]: 0.97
